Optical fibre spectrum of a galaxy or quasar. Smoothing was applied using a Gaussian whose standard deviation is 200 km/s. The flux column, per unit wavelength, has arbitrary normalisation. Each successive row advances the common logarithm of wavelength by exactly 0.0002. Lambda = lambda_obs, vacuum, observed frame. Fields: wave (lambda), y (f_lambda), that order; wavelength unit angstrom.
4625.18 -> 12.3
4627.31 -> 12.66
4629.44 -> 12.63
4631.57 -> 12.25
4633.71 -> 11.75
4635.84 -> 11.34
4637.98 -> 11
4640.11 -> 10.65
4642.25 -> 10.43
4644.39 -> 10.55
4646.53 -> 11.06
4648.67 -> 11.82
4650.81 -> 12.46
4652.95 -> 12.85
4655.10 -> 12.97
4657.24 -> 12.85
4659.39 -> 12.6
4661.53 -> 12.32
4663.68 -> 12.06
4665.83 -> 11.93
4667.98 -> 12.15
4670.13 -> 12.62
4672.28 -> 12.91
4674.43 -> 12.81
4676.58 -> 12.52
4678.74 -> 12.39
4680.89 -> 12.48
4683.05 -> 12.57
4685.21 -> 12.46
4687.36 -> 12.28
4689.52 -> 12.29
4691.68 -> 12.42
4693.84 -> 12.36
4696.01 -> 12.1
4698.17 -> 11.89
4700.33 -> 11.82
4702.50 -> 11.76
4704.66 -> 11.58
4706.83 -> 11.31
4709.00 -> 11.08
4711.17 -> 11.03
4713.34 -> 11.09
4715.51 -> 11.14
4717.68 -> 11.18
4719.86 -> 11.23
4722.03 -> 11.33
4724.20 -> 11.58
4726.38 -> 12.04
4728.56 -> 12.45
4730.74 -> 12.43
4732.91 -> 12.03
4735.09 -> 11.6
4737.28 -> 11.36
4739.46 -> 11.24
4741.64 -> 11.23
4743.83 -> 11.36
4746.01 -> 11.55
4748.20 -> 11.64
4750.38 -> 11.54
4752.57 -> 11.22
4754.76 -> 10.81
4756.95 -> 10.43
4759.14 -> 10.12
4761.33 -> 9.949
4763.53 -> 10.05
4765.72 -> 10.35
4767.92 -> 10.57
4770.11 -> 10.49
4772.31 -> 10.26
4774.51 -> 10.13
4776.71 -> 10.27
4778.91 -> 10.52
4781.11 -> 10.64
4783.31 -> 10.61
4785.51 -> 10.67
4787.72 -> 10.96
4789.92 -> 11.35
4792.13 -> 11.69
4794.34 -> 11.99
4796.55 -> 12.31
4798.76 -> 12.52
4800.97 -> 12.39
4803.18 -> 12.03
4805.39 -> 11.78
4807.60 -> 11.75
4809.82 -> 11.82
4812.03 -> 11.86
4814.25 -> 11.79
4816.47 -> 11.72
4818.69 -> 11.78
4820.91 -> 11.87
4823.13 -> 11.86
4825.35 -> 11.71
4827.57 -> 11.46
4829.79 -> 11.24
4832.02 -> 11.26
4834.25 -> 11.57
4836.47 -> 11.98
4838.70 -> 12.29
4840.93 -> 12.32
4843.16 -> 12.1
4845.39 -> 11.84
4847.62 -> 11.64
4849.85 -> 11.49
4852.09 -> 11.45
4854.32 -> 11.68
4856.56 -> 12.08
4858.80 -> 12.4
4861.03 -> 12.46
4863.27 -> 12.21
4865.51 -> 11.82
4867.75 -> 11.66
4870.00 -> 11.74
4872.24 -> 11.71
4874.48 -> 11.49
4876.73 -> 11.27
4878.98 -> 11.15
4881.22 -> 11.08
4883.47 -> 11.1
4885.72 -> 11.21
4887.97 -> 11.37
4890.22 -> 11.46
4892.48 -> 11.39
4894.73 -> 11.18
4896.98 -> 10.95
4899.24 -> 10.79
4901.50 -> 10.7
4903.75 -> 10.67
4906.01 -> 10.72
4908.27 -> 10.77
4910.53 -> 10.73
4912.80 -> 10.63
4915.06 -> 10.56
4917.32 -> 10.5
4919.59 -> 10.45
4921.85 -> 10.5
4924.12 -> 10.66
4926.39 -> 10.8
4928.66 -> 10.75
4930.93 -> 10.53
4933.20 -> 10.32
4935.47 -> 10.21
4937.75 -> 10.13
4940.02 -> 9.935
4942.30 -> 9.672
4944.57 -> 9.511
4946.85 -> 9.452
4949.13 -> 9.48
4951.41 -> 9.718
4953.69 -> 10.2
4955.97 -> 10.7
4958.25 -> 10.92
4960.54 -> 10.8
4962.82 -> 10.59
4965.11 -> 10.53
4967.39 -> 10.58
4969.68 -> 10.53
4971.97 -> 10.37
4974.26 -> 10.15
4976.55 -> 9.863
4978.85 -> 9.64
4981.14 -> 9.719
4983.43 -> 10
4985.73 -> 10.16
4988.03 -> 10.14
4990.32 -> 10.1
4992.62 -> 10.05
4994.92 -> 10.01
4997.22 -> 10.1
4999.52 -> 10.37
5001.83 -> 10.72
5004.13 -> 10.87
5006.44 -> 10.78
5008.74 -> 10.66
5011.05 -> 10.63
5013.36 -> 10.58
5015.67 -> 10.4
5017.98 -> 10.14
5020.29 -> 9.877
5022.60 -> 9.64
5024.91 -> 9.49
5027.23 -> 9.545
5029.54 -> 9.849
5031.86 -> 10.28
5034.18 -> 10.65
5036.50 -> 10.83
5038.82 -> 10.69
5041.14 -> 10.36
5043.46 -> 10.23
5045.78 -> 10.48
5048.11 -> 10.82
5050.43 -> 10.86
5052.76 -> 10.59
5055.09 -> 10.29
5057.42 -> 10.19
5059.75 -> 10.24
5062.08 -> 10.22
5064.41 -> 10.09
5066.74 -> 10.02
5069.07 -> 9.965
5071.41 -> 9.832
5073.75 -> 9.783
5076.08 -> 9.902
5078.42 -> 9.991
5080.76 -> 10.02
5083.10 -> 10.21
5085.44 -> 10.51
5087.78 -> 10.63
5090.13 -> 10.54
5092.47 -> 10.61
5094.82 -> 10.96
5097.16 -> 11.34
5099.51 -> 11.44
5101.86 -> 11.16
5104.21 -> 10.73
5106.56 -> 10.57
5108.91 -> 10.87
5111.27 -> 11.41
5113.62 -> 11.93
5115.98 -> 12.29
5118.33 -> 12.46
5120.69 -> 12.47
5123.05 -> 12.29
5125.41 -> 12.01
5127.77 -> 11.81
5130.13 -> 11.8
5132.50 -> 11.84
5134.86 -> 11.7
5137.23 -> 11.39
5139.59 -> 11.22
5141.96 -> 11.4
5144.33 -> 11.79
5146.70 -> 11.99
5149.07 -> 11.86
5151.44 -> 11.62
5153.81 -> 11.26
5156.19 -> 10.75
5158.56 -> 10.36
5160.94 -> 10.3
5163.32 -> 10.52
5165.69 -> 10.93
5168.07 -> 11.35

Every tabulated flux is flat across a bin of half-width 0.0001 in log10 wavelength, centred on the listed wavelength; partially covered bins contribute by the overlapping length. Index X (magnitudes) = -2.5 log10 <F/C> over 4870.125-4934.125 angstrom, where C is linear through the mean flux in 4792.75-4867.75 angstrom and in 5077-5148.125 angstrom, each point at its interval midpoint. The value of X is 0.08 mag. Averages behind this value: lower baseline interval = 11.9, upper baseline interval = 11.3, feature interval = 10.9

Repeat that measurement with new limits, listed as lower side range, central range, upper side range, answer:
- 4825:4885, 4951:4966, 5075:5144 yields 0.10 mag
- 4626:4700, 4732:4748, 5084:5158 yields 0.05 mag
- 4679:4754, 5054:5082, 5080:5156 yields 0.14 mag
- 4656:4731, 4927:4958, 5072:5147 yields 0.15 mag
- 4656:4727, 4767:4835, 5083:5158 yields 0.04 mag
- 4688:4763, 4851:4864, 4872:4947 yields -0.11 mag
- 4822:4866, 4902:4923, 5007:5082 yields 0.07 mag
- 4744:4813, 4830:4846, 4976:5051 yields -0.09 mag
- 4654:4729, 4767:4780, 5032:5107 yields 0.13 mag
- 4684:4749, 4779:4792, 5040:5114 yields 0.06 mag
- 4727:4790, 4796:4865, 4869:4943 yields -0.09 mag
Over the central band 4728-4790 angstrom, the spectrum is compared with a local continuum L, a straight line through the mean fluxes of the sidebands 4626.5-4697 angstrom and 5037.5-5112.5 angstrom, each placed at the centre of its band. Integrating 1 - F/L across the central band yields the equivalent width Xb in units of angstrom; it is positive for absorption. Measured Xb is 4.3 angstrom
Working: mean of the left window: 12.1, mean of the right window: 10.5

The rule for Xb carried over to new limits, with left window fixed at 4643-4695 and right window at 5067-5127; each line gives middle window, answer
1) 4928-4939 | 1.1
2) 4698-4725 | 1.8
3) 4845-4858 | 0.0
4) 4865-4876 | 0.0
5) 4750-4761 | 1.2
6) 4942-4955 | 2.0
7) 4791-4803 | -0.3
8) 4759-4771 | 1.7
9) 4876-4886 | 0.4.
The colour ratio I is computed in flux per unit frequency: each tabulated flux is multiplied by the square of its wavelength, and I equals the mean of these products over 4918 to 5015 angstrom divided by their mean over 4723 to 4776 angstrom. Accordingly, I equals 1.0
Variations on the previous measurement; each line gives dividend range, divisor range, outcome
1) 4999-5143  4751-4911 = 1.04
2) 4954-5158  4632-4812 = 1.06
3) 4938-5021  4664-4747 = 0.96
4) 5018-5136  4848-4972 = 1.06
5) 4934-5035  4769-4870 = 0.94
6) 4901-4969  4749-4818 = 0.99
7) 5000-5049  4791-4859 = 0.95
